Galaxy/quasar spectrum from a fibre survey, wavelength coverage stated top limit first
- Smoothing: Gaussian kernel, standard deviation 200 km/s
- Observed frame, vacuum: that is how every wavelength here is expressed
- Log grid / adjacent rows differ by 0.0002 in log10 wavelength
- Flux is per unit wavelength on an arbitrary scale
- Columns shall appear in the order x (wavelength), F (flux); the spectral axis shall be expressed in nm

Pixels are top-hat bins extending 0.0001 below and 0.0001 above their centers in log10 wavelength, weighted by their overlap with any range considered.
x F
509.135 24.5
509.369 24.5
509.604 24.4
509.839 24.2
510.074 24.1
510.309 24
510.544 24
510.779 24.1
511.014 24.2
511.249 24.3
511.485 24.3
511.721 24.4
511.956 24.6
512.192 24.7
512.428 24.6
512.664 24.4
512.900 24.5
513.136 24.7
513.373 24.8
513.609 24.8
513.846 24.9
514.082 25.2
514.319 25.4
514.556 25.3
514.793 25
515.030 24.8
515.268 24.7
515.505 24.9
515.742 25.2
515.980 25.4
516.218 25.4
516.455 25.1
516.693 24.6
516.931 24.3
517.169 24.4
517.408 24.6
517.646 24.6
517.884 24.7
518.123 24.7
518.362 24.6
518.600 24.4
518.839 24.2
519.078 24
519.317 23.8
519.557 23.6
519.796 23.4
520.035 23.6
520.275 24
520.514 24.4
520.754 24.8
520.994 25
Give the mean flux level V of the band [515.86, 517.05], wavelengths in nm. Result 25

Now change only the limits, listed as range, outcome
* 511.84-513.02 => 24.6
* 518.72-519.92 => 23.8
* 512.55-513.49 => 24.6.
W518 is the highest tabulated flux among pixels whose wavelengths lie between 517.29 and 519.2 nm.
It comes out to 24.7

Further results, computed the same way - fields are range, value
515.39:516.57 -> 25.4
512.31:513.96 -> 24.9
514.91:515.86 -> 25.2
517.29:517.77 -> 24.6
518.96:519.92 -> 24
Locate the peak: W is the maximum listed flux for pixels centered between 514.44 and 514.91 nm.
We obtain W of 25.3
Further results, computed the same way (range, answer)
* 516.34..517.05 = 25.1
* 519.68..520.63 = 24.4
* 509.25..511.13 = 24.5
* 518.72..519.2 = 24.2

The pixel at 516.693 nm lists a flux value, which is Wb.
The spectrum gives 24.6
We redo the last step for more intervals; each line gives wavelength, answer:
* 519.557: 23.6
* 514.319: 25.4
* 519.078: 24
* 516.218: 25.4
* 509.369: 24.5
